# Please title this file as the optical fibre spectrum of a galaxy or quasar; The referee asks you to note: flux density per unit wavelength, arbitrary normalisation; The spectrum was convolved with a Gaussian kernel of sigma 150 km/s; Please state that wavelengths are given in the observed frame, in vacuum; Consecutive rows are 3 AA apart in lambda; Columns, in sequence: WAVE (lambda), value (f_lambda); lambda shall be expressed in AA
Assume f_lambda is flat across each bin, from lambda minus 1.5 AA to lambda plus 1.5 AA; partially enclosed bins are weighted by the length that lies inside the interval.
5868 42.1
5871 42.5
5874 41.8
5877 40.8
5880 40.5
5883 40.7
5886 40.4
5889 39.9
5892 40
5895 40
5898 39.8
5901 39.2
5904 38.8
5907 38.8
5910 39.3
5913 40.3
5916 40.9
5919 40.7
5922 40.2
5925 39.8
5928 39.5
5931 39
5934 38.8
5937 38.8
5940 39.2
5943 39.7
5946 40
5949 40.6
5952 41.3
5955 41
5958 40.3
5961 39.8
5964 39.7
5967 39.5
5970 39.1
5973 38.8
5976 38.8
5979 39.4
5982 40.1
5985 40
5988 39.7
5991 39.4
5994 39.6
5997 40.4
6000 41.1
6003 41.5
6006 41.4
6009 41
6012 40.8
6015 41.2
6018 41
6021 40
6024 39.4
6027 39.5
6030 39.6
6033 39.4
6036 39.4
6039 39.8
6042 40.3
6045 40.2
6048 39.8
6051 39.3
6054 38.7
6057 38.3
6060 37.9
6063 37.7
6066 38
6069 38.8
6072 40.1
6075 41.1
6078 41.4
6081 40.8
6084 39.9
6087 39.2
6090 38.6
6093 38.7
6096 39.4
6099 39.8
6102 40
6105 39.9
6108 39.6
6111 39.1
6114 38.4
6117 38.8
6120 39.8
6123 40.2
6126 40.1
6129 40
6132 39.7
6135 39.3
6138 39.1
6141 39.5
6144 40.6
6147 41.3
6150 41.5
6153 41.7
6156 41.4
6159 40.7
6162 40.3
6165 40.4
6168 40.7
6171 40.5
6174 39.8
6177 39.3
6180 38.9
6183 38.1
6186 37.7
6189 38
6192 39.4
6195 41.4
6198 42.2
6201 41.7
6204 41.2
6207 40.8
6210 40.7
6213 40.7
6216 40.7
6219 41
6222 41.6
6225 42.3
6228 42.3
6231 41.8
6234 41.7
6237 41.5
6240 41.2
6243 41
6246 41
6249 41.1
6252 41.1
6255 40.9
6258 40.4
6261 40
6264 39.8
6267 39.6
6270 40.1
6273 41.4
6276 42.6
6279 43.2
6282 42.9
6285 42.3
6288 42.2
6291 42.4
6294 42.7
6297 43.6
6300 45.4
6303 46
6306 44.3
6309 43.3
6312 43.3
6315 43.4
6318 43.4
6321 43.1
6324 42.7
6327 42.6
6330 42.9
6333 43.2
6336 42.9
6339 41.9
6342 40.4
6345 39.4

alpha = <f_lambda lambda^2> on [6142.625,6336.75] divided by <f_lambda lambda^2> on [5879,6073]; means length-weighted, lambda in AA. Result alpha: 1.14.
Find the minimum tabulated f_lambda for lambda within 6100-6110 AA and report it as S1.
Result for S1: 39.6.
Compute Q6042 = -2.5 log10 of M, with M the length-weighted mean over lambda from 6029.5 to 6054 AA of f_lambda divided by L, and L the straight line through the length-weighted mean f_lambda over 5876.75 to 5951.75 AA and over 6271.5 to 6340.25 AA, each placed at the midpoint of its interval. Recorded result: 0.03 mag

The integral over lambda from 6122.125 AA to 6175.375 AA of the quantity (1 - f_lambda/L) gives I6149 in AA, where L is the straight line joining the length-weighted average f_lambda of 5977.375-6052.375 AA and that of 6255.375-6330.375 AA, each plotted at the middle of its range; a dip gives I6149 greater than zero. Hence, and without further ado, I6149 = 1.2 AA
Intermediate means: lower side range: 40.1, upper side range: 42.5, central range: 40.4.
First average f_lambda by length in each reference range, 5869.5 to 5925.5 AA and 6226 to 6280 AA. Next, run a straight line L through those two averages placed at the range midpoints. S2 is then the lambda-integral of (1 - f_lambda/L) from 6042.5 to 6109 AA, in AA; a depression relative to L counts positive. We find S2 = 2.1 AA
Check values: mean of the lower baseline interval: 40.2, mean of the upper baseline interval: 41.1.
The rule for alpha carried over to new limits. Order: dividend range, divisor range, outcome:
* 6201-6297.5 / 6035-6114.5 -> 1.11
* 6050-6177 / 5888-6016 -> 1.05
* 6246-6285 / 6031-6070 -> 1.13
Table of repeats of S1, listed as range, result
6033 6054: 38.7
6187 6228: 38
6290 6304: 42.4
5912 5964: 38.8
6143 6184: 38.1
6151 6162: 40.3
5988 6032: 39.4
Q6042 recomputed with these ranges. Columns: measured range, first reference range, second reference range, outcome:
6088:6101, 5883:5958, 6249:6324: 0.05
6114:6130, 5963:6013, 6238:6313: 0.04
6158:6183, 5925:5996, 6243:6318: 0.04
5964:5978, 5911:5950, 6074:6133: 0.02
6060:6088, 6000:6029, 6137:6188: 0.02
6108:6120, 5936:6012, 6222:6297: 0.05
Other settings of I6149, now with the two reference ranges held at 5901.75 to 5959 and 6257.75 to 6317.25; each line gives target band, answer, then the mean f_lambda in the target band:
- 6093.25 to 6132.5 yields 1.55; 39.6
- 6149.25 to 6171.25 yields 0.34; 40.9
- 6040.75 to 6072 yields 1.40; 38.9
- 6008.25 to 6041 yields 0.36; 40.1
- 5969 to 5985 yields 0.34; 39.3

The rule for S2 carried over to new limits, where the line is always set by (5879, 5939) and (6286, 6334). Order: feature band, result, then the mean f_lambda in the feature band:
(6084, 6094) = 0.58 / 39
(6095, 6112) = 0.76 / 39.7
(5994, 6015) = -0.16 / 40.9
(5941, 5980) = 0.37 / 39.8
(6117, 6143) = 1.30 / 39.7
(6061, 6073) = 0.77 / 38.6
